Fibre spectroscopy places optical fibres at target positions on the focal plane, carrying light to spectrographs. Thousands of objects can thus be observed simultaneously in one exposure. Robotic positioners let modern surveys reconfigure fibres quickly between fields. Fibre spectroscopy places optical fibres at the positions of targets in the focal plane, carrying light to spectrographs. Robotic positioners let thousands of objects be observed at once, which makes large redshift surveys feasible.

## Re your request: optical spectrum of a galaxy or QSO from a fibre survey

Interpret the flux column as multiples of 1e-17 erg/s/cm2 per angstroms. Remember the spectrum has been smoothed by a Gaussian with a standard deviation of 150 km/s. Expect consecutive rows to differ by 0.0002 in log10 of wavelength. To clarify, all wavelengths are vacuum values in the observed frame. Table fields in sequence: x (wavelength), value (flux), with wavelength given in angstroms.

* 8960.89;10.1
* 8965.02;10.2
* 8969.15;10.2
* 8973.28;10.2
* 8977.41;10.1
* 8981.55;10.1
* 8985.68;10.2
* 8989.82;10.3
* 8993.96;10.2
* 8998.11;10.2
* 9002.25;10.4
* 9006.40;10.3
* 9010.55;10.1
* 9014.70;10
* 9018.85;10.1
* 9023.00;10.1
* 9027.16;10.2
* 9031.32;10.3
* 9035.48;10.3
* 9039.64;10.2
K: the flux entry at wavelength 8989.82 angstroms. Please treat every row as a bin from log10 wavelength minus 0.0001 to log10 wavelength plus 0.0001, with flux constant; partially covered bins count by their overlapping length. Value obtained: 10.3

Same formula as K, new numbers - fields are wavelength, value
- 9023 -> 10.1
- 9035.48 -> 10.3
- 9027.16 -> 10.2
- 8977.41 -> 10.1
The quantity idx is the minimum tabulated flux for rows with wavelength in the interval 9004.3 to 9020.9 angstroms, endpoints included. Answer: 10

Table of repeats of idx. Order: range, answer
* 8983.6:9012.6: 10.1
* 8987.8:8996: 10.2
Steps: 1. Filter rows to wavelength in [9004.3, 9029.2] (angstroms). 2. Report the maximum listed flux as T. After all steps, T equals 10.3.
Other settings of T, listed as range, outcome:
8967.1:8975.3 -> 10.2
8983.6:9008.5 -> 10.4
